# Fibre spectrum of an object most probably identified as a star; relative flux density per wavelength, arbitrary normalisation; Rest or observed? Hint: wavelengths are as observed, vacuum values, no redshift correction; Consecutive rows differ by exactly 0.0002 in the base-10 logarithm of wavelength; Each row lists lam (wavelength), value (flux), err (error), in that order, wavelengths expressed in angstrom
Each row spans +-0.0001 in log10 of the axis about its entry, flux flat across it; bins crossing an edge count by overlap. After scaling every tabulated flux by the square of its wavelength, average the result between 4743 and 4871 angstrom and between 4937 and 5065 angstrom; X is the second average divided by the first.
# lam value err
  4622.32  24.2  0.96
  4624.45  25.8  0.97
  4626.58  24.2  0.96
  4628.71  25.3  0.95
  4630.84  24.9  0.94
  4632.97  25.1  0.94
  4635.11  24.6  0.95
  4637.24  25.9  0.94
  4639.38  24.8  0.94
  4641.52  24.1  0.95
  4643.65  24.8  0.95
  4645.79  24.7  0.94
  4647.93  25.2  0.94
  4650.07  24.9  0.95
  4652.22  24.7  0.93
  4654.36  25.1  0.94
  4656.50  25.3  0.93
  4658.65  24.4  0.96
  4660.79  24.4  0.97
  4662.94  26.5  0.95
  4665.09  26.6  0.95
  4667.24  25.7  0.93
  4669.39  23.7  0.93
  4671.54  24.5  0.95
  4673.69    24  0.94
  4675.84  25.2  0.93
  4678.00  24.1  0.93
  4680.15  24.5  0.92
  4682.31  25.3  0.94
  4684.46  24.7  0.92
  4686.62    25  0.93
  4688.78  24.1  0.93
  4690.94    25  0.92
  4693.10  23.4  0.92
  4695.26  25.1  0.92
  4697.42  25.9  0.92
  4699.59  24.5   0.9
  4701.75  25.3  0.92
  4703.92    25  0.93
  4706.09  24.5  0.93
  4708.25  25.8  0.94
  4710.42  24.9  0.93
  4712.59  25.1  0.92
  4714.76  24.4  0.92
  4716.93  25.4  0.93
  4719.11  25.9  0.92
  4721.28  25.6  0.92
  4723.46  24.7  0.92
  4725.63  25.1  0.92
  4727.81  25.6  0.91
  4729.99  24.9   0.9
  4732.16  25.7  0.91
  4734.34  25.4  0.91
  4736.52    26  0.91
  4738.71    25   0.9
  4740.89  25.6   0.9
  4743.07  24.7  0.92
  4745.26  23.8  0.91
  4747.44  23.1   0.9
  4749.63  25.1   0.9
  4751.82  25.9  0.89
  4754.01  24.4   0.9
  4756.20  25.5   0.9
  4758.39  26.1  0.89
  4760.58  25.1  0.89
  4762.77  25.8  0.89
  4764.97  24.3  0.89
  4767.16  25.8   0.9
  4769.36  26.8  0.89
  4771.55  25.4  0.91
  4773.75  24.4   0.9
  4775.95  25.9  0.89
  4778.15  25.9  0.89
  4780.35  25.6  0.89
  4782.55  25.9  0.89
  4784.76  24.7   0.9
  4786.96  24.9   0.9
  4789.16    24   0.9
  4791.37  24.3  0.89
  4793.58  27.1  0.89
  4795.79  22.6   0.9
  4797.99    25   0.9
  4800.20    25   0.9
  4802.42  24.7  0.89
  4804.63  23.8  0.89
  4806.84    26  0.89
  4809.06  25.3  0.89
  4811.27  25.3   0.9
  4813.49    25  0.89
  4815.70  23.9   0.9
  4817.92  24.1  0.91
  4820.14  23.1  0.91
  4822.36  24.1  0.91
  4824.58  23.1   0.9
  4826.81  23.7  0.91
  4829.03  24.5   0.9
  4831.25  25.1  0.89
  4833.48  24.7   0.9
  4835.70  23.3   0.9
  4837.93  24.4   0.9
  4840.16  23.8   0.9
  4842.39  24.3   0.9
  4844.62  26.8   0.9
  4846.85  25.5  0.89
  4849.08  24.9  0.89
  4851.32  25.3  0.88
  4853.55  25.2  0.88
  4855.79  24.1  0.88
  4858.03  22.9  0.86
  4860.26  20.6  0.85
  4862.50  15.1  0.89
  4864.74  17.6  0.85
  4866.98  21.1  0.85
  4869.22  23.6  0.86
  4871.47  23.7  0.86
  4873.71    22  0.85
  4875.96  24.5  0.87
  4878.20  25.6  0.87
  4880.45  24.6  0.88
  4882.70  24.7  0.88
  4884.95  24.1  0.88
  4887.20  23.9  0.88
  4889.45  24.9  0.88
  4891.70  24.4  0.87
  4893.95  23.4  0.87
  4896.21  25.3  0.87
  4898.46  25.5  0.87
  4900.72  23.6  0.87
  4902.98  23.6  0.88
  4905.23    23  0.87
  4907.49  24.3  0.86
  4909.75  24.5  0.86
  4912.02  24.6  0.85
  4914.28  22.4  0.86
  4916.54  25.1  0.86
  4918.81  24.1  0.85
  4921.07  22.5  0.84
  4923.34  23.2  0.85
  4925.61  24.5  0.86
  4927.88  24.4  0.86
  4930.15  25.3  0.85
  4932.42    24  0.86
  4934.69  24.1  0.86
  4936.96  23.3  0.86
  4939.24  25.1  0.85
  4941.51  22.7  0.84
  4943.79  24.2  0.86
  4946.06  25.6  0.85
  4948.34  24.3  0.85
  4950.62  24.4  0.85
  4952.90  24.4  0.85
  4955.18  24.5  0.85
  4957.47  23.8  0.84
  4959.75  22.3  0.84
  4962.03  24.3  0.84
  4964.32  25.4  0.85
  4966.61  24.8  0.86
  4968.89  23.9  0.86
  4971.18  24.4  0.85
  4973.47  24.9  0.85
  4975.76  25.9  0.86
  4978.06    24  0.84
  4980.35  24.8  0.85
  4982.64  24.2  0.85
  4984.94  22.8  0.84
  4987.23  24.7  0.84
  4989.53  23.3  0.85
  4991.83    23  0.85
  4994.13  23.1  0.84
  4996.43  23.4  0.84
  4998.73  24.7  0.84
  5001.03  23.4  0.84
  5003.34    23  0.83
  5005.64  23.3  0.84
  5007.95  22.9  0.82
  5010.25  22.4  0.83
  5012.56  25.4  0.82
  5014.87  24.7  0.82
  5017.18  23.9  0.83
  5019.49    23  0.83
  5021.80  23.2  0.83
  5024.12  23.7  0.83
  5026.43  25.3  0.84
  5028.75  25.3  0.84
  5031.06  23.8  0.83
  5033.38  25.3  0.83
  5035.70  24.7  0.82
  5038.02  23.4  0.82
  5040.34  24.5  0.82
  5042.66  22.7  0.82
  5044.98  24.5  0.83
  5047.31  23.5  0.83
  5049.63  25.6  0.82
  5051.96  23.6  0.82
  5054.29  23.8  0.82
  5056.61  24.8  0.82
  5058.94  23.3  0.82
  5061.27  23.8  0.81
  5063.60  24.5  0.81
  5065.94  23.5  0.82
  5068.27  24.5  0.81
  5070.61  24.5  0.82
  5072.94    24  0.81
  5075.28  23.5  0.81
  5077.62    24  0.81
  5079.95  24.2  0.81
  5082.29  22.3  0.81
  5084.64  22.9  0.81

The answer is 1.07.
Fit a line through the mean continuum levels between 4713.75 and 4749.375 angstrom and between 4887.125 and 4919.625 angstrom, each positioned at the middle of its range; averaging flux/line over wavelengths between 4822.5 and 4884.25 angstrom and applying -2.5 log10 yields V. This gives 0.04 mag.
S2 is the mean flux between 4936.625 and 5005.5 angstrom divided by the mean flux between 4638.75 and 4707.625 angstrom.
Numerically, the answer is 0.97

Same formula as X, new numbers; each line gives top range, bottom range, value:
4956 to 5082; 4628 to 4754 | 1.10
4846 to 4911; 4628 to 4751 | 1.02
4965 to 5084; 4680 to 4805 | 1.07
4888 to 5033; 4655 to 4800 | 1.06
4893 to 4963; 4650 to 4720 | 1.07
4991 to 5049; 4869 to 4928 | 1.04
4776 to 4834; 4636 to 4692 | 1.05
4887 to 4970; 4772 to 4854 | 1.02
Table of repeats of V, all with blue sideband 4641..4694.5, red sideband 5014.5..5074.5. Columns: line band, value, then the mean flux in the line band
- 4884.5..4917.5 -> 0.01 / 24.2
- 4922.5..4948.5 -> 0.00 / 24.2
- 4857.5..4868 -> 0.26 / 19.3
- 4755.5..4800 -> -0.03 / 25.3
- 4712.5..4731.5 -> -0.02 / 25.2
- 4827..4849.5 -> -0.01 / 24.7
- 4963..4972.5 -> -0.02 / 24.6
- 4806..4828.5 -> 0.01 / 24.3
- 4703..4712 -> -0.01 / 25.1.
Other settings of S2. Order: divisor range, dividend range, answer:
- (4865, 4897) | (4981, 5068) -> 1.00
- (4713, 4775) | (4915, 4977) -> 0.96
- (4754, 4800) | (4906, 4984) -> 0.96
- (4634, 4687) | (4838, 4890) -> 0.94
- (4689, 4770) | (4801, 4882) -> 0.95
